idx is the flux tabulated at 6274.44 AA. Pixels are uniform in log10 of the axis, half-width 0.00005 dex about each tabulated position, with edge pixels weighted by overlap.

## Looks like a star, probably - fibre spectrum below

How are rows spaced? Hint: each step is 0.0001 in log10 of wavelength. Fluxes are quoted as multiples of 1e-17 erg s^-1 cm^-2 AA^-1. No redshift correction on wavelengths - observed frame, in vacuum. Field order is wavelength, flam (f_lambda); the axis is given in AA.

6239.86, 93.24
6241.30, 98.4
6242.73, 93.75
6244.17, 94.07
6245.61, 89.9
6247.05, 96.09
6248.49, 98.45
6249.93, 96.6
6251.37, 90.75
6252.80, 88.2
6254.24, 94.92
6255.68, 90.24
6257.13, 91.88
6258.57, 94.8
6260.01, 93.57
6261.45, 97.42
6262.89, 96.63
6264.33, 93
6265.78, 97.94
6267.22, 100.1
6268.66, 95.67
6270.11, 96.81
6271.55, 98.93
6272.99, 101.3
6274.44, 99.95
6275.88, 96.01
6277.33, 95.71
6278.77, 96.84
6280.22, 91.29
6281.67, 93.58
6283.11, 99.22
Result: 99.95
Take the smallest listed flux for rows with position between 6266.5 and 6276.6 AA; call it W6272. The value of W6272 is 95.67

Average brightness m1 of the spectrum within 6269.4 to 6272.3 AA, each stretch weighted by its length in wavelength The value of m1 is 98.2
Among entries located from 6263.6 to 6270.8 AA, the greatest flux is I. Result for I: 100.1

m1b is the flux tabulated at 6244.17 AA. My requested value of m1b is 94.07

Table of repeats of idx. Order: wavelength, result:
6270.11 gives 96.81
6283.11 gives 99.22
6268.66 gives 95.67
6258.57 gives 94.8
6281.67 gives 93.58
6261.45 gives 97.42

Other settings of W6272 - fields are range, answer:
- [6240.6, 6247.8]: 89.9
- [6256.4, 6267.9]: 91.88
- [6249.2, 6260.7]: 88.2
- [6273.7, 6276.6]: 96.01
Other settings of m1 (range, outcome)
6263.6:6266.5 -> 95.4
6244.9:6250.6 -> 95.2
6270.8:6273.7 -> 100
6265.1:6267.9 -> 99.1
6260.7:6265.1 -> 95.7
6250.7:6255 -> 91.5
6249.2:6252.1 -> 93.9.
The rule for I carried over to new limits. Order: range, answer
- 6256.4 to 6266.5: 97.94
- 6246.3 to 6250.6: 98.45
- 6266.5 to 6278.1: 101.3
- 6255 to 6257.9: 91.88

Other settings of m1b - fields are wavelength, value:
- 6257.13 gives 91.88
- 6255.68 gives 90.24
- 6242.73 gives 93.75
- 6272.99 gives 101.3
